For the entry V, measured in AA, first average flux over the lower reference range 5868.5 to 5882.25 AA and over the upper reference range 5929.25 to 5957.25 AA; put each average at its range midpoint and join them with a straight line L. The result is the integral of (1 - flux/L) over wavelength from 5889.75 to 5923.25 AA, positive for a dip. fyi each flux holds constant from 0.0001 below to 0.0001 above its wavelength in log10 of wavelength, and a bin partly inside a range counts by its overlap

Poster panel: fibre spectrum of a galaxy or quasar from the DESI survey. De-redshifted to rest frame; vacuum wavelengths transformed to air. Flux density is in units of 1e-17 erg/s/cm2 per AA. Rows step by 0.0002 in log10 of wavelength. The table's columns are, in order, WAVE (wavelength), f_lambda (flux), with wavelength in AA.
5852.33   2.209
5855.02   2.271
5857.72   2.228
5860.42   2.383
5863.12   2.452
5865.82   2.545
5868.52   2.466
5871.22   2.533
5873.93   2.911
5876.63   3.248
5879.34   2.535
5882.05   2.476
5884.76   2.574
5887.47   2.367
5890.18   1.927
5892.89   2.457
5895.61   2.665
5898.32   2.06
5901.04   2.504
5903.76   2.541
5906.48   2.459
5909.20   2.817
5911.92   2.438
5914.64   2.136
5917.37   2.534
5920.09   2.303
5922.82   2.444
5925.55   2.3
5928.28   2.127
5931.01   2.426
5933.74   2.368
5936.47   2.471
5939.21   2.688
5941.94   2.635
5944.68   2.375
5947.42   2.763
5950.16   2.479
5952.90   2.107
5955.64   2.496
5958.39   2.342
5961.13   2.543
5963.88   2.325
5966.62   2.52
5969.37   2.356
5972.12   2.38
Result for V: 2.5 AA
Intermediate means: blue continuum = 2.74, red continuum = 2.47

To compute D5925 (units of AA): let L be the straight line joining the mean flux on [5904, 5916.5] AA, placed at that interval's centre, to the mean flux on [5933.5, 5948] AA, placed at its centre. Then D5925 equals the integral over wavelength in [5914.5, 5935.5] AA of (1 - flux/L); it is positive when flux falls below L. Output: 1.4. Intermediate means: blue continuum 2.47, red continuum 2.55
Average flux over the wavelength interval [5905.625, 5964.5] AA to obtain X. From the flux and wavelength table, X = 2.44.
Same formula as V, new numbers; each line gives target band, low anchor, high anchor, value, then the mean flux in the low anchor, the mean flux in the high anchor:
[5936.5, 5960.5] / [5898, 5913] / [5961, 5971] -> -0.4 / 2.5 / 2.42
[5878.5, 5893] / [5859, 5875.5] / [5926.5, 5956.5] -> 0.9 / 2.56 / 2.45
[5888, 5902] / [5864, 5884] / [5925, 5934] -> 1.1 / 2.67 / 2.3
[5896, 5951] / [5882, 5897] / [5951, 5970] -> -1.1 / 2.41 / 2.39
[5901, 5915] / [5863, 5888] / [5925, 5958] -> 0.2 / 2.63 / 2.44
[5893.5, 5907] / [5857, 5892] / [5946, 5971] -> 0.2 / 2.52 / 2.44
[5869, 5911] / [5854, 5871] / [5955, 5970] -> -2.2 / 2.4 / 2.43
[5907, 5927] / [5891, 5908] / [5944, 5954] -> 0.1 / 2.43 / 2.44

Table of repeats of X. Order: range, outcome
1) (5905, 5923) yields 2.45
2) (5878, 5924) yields 2.43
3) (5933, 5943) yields 2.55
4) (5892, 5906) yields 2.44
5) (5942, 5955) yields 2.45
